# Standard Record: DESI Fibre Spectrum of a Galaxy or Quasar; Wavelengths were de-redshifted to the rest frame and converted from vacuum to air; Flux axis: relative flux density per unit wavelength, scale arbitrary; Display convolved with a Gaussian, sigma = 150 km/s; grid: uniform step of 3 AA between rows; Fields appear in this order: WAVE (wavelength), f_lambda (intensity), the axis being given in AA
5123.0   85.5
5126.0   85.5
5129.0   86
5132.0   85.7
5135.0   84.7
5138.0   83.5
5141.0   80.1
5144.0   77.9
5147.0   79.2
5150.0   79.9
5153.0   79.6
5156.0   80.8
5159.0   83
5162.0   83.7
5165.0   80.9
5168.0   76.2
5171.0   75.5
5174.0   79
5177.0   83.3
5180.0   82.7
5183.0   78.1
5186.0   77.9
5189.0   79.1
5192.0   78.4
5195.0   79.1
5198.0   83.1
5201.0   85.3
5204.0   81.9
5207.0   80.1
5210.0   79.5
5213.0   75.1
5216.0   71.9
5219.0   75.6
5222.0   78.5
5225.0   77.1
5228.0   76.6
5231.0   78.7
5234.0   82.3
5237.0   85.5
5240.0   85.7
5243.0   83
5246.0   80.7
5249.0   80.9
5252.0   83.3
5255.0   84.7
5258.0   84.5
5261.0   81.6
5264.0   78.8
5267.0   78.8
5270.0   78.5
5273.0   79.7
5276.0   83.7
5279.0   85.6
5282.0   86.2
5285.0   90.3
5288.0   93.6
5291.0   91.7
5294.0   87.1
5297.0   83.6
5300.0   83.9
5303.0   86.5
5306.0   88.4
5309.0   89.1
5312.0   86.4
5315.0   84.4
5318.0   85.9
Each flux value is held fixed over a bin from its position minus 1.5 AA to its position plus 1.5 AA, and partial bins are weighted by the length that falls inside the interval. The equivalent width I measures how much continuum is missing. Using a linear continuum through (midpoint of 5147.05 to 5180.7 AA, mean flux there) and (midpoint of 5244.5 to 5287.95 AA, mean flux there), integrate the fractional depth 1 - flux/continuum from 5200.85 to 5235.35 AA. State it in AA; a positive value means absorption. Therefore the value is 1.5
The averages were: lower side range 80.3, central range 78.3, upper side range 83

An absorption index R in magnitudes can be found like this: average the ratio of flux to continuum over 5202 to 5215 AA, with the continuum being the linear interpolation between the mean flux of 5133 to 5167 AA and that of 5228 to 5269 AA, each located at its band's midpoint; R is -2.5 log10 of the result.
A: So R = 0.03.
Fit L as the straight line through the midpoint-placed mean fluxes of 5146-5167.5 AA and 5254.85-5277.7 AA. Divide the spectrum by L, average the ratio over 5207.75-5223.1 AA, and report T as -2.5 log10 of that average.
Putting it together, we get 0.07 mag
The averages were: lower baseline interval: 80.8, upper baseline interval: 81.1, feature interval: 76.3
